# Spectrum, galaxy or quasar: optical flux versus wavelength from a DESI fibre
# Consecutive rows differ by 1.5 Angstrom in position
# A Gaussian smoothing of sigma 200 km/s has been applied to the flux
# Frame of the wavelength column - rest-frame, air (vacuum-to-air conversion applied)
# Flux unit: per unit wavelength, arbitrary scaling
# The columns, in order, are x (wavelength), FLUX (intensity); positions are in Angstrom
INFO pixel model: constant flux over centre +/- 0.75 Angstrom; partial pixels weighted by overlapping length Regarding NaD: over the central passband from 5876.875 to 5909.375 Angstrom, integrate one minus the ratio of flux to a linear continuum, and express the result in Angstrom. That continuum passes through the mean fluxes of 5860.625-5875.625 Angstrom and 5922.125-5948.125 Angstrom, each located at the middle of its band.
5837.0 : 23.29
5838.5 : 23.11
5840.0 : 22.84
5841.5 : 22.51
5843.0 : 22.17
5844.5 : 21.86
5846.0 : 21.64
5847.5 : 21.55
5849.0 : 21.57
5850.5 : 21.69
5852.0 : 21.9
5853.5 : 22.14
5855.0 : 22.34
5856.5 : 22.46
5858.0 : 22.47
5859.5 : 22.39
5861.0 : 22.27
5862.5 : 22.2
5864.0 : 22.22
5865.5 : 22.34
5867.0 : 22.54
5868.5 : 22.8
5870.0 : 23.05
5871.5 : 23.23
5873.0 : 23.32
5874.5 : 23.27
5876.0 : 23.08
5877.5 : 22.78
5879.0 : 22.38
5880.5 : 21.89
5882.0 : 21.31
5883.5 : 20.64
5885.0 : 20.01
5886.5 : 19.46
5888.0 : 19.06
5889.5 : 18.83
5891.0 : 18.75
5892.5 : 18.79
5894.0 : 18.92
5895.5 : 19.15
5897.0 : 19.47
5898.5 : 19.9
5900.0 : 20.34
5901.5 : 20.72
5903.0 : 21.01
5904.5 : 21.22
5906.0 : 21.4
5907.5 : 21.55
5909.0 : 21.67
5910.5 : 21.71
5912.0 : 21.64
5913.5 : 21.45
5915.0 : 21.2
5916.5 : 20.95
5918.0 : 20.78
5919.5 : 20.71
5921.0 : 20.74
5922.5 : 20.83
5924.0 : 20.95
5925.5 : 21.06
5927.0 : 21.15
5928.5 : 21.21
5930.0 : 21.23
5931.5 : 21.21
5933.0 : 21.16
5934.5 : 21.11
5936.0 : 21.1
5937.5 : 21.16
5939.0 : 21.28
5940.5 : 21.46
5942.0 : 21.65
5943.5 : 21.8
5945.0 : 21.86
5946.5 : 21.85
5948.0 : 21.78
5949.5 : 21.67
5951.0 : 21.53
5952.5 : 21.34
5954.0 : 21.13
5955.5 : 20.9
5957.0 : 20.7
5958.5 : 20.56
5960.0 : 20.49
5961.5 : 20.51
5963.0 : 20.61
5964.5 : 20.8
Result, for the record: 2.66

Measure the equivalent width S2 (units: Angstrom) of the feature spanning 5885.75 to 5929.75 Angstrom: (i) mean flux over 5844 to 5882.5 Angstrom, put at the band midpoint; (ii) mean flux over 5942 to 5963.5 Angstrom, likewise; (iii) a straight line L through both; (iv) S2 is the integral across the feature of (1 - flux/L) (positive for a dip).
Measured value 2.56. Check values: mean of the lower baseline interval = 22.3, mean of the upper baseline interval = 21.2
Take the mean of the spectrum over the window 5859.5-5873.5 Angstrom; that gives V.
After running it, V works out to 22.6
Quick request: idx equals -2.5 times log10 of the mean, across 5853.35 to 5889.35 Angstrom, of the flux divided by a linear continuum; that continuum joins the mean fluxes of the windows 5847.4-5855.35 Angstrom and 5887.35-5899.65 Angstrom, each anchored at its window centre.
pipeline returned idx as -0.07 mag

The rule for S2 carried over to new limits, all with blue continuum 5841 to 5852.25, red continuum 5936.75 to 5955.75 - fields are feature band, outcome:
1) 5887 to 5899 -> 1.4 Angstrom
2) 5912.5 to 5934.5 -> 0.5 Angstrom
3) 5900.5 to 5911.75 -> 0.2 Angstrom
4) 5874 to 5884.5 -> -0.2 Angstrom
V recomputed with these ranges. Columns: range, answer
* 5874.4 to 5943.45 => 20.9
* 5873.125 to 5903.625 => 20.5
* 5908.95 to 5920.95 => 21.2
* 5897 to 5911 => 21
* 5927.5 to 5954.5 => 21.4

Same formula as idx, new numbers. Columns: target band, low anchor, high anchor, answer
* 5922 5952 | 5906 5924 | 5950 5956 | -0.01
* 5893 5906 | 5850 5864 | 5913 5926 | 0.06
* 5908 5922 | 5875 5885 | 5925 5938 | 0.01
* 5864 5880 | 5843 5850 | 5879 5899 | -0.11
